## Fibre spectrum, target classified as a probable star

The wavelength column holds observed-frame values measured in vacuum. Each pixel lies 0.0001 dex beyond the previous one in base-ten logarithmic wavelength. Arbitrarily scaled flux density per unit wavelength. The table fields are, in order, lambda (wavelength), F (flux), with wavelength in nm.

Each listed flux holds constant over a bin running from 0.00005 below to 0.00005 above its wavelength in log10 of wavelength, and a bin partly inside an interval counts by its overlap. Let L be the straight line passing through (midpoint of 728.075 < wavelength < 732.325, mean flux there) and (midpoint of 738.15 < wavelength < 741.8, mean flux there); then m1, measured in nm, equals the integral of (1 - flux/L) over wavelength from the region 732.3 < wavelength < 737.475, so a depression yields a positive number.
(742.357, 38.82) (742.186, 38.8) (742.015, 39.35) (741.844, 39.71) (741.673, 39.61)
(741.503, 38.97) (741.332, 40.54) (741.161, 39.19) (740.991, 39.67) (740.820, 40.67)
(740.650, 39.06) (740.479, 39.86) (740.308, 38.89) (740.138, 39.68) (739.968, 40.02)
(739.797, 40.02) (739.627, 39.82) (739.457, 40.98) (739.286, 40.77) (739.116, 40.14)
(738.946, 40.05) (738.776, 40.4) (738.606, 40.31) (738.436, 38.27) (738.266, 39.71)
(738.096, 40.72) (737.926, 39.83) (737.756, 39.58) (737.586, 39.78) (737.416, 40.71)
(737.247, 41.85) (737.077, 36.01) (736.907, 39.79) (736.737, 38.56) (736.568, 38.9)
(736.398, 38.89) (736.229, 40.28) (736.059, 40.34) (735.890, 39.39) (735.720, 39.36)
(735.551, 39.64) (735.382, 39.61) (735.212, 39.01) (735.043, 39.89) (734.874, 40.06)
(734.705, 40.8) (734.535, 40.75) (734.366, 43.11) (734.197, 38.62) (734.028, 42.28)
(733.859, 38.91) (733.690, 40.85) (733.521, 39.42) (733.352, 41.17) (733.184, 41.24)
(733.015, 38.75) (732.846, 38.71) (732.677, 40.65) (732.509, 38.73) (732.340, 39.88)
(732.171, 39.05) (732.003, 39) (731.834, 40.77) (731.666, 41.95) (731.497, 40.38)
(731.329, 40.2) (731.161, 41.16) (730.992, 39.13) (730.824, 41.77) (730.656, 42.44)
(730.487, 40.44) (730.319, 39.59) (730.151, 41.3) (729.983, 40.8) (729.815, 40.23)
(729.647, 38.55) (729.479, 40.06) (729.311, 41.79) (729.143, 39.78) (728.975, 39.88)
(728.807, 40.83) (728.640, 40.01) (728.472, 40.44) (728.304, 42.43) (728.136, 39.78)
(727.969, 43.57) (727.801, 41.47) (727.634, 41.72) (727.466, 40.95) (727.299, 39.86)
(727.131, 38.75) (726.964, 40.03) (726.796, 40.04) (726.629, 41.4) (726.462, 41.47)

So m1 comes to 0.04 nm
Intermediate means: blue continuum 40.5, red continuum 39.9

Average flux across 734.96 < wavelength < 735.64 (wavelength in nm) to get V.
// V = 39.6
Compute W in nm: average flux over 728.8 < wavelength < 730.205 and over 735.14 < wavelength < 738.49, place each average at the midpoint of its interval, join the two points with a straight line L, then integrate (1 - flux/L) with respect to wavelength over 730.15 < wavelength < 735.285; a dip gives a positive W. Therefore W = -0.05 nm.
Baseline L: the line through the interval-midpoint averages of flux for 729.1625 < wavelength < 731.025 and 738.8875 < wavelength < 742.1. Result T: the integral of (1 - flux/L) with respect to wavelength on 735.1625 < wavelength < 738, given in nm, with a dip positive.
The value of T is 0.043 nm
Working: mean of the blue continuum 40.6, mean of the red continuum 39.8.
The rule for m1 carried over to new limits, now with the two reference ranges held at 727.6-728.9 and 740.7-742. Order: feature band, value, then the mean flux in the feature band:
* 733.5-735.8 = 0.02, 40.2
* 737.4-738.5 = 0.01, 39.8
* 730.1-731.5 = 0.01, 40.7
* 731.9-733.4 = 0.04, 39.7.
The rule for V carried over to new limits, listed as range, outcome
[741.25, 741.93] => 39.7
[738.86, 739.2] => 40.1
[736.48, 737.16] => 38.3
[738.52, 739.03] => 40.3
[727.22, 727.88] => 41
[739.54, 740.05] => 40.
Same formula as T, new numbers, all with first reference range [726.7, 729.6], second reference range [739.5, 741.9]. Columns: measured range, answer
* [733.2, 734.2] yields 0.00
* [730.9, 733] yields 0.02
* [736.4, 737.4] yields 0.02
